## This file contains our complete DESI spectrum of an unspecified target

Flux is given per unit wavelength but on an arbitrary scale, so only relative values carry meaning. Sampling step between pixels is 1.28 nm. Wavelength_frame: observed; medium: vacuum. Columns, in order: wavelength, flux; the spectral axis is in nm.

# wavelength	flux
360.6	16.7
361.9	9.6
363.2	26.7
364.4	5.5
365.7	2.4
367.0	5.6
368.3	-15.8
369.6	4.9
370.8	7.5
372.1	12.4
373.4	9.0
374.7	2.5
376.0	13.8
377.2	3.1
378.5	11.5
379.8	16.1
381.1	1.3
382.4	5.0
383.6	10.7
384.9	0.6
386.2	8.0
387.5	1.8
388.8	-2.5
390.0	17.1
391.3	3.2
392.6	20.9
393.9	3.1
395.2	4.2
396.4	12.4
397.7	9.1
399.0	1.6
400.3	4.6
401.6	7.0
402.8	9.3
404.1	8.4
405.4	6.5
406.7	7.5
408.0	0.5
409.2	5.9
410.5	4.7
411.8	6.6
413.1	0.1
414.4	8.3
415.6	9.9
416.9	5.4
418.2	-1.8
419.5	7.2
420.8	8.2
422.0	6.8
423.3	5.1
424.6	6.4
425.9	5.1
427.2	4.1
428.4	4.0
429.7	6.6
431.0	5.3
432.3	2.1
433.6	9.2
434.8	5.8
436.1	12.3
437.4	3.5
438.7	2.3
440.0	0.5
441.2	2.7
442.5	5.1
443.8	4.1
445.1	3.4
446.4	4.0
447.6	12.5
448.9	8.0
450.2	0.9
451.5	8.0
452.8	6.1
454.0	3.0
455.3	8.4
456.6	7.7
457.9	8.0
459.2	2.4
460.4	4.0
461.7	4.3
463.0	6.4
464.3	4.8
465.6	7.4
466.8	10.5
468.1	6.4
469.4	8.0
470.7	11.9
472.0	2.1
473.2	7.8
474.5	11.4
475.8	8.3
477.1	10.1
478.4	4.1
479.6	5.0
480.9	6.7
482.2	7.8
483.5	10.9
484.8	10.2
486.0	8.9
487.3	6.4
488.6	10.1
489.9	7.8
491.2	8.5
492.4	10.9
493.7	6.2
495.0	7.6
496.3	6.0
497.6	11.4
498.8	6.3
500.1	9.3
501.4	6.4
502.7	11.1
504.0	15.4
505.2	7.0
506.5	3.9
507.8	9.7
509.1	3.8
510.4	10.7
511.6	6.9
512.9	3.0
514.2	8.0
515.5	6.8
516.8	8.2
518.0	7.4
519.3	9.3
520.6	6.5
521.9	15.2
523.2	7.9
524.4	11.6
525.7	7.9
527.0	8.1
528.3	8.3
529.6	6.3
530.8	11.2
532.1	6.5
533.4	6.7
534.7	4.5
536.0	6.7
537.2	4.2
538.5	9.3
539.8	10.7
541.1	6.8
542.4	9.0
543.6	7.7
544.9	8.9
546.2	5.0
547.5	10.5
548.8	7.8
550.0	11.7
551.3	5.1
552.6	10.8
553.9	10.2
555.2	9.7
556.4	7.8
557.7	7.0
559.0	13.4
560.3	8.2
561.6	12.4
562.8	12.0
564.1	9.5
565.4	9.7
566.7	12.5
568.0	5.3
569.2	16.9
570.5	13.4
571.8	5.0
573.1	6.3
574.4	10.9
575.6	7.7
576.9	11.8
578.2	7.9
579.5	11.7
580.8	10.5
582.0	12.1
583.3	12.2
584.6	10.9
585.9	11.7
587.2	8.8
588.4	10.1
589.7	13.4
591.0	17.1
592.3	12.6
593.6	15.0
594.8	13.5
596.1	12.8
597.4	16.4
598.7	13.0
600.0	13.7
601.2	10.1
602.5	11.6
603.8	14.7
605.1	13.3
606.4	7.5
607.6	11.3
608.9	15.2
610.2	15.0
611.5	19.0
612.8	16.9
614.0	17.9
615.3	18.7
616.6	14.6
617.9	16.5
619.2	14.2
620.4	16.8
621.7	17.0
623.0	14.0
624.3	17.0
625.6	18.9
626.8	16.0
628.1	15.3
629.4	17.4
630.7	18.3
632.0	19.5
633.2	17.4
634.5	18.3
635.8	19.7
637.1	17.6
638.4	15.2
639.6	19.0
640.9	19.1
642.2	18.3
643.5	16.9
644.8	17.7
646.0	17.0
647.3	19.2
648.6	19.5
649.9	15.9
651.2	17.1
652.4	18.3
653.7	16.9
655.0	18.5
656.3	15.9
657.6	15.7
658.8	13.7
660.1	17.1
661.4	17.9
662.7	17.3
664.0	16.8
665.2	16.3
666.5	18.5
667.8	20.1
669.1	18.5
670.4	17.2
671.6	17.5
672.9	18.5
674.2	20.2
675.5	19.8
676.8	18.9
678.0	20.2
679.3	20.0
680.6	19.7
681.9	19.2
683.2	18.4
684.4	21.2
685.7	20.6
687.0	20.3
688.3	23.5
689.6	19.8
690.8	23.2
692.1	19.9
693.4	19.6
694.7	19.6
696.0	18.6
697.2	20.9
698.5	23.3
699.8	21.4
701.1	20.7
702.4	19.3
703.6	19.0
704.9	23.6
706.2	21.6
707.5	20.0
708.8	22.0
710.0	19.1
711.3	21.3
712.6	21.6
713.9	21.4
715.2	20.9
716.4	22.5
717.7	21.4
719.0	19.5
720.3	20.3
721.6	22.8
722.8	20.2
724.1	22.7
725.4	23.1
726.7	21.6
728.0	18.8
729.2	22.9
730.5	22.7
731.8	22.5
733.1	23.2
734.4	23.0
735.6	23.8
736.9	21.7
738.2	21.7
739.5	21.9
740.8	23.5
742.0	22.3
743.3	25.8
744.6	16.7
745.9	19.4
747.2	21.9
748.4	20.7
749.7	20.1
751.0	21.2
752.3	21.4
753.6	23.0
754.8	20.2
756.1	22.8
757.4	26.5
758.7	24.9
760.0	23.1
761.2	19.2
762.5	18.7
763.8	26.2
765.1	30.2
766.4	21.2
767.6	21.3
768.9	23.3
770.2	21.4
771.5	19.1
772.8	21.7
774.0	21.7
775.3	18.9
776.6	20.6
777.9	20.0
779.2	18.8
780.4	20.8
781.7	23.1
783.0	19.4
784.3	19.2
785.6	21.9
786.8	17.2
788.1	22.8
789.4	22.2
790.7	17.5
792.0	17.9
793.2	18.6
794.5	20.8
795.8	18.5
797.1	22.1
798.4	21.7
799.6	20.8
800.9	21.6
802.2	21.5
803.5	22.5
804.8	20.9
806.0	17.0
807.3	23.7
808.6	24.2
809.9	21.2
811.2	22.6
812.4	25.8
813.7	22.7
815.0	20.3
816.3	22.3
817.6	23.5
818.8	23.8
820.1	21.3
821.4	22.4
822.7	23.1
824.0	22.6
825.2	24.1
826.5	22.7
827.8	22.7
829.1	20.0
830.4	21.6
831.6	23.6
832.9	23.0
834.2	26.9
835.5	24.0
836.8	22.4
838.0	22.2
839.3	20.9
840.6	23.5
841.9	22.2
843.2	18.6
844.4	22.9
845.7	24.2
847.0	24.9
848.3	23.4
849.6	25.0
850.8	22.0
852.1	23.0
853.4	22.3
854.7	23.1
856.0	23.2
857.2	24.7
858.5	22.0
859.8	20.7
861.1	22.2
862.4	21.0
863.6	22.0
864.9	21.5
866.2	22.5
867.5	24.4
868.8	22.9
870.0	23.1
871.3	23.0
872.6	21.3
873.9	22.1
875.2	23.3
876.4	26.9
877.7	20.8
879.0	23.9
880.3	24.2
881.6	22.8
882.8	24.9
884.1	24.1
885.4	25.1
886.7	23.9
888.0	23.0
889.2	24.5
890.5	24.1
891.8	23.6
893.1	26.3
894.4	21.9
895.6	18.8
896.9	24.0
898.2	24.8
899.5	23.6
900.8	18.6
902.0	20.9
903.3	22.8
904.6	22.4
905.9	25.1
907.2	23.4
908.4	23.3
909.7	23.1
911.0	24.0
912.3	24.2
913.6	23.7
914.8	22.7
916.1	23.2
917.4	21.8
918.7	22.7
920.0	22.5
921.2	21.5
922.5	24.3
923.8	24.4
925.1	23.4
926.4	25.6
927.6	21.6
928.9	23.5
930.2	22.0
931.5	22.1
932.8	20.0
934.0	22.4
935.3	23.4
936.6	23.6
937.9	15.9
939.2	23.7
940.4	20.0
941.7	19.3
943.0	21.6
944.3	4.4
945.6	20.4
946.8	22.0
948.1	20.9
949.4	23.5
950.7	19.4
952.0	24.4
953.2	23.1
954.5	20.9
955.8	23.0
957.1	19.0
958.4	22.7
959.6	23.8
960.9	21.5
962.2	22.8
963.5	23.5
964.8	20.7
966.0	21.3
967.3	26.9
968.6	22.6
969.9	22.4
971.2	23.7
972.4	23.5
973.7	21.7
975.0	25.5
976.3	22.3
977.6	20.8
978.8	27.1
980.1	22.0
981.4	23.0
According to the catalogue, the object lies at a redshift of 0.53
